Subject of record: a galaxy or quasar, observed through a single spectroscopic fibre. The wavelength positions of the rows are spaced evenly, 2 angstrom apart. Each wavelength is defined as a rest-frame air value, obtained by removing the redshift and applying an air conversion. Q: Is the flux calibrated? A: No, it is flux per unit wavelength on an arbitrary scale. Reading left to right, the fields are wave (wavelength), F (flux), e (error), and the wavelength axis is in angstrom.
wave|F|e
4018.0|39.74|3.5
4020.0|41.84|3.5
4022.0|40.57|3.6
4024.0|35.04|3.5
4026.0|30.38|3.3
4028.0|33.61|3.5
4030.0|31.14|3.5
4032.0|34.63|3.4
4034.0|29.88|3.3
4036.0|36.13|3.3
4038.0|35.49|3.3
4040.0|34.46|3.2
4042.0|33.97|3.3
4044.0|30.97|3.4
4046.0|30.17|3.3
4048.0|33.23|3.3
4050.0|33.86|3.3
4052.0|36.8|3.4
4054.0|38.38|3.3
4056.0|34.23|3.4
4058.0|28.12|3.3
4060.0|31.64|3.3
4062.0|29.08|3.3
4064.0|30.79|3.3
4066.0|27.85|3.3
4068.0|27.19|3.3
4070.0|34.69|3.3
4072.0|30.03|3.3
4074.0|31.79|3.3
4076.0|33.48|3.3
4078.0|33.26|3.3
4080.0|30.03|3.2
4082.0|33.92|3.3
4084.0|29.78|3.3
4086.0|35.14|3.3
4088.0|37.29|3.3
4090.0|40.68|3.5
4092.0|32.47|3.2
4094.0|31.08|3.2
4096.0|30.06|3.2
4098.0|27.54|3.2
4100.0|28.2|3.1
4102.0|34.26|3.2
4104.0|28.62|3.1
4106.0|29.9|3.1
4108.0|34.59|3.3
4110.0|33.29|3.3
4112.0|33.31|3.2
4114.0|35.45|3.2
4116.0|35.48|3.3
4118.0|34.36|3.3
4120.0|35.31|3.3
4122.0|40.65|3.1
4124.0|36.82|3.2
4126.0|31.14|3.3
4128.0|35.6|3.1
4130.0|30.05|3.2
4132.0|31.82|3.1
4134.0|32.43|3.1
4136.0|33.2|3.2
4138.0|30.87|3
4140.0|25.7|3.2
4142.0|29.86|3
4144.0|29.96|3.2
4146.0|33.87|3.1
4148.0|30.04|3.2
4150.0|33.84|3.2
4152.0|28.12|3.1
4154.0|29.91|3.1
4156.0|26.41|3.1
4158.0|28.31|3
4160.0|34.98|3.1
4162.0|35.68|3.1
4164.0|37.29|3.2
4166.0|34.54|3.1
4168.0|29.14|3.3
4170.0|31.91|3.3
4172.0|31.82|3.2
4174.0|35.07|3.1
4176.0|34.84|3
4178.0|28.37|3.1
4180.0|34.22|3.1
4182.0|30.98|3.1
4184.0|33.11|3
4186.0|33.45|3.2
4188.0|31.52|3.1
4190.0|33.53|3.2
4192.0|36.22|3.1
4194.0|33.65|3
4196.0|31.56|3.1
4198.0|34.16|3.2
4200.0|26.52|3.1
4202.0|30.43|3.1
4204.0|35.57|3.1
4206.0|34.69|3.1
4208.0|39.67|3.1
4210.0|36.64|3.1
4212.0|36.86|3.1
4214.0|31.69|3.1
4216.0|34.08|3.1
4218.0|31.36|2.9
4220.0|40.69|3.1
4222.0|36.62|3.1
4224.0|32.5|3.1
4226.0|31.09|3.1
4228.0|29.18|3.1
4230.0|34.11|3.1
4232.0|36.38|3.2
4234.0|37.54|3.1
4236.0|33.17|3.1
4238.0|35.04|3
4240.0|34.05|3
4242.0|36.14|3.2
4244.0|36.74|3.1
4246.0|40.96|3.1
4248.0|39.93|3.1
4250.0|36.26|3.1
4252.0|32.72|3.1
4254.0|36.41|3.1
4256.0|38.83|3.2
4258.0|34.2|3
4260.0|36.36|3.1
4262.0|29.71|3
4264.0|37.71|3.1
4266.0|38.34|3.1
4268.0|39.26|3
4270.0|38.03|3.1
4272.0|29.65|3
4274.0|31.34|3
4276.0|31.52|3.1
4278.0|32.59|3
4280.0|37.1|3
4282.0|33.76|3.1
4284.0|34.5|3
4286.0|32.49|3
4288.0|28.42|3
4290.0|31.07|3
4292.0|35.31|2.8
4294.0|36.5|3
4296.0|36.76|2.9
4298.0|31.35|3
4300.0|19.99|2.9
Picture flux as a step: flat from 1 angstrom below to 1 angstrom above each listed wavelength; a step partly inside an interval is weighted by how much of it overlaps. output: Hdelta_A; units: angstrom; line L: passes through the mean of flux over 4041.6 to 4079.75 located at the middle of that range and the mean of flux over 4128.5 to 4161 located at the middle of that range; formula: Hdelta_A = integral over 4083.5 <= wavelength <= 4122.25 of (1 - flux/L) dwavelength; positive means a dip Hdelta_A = -2.4 angstrom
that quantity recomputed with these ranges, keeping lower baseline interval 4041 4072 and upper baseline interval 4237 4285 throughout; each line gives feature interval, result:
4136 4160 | 2.5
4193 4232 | 0.9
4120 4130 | -0.7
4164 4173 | 0.4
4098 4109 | 0.7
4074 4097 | -0.6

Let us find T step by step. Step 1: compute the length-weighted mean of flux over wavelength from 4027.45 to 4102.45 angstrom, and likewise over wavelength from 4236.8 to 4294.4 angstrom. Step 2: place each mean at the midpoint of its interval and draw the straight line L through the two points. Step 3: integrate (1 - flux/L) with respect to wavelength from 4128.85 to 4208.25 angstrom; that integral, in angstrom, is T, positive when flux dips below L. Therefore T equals 3.9 angstrom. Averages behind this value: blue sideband 32.5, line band 32.1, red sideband 35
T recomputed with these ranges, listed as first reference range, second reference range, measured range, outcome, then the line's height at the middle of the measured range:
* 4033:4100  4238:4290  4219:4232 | 0.11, 34.5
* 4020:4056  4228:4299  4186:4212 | 0.69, 34.7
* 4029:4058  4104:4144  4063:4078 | 1.08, 33.4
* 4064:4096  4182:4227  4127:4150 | 1.22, 33.1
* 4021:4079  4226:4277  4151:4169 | 1.34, 34.1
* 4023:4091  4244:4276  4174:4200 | 1.48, 34.8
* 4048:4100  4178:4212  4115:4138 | -0.92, 32.8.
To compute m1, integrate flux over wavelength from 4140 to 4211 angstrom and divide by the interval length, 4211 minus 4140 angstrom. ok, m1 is 32.5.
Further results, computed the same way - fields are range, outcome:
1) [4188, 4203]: 32.2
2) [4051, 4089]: 32.3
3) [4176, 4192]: 32.6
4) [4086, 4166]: 32.6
